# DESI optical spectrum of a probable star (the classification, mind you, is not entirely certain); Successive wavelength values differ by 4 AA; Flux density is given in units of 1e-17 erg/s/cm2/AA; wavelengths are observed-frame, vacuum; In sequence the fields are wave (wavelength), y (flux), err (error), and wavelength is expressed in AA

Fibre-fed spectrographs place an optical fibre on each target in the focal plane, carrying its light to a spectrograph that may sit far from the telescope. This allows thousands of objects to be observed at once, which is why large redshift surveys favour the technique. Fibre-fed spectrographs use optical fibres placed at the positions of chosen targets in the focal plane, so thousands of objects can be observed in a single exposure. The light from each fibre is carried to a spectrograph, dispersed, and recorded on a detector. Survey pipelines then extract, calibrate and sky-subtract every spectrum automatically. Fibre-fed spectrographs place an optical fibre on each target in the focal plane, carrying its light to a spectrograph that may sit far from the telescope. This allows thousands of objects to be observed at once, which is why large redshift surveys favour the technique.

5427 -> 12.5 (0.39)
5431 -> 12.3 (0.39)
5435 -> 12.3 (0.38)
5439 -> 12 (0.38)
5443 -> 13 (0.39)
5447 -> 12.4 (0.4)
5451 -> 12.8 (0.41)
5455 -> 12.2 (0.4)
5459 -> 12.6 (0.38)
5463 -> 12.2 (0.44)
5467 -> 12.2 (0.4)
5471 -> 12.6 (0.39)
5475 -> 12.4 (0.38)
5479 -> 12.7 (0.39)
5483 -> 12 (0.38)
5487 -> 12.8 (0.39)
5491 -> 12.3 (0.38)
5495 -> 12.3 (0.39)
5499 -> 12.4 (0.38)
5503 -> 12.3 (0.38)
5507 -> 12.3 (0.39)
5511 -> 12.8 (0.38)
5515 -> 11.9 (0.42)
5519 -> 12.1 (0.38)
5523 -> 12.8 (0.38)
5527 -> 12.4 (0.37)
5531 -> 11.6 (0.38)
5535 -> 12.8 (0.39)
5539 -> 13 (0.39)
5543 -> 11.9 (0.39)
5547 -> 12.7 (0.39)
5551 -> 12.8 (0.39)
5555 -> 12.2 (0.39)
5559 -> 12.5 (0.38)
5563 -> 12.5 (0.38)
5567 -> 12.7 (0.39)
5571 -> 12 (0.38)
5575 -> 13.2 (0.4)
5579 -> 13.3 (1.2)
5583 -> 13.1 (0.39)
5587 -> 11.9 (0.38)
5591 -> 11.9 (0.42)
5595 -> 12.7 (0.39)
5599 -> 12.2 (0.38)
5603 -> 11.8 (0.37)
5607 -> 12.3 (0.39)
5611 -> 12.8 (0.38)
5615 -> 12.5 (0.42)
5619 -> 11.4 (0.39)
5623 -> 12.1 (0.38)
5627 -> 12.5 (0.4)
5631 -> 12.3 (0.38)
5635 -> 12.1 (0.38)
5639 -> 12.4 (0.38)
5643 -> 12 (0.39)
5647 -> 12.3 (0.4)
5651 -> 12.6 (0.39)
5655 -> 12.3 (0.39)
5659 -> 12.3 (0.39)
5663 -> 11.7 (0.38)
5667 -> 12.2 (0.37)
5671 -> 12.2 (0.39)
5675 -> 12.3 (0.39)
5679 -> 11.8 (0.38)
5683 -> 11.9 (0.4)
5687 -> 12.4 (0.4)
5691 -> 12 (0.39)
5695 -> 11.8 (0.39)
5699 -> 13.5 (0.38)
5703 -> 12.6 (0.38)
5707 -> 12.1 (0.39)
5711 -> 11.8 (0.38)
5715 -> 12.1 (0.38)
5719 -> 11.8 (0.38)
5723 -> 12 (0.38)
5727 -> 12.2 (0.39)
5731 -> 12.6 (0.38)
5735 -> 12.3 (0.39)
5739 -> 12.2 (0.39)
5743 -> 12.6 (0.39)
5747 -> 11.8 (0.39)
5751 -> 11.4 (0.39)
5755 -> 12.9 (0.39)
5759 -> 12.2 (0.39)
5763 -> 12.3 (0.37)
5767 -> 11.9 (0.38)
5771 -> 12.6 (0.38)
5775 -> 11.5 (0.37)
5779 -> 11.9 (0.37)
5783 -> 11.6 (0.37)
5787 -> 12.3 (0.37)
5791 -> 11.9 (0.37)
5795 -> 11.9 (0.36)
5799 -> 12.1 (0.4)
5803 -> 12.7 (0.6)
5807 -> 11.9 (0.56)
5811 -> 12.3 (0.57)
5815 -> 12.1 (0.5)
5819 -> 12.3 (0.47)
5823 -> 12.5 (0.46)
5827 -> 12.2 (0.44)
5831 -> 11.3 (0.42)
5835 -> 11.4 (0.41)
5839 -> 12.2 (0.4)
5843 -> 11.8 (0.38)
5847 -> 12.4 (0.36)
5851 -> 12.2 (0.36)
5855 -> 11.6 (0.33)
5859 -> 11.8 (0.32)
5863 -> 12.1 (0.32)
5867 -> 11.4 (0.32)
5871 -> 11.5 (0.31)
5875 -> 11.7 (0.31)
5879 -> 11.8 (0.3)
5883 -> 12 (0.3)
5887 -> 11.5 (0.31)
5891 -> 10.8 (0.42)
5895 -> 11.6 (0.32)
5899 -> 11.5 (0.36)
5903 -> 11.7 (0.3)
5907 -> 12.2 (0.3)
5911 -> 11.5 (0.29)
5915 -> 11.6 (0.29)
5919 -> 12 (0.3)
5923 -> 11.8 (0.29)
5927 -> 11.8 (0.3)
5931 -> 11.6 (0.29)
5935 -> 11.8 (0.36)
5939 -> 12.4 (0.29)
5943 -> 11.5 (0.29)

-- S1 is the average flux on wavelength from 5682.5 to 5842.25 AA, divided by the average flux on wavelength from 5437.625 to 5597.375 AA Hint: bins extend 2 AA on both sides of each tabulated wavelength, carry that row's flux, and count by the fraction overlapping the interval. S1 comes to 0.97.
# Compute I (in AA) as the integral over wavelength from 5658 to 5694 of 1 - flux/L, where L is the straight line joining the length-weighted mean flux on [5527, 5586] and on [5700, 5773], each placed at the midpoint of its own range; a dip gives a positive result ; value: 0.7 AA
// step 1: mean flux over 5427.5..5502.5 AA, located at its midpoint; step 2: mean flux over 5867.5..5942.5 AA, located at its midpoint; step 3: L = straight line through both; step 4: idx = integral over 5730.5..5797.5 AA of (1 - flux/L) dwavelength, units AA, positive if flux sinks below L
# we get -1.0 AA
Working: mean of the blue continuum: 12.4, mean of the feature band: 12.1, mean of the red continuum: 11.7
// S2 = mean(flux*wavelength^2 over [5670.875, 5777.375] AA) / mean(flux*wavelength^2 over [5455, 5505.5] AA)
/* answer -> 1.1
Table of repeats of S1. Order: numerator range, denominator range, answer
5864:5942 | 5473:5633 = 0.94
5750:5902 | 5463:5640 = 0.96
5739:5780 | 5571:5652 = 0.98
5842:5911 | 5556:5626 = 0.95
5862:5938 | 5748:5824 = 0.96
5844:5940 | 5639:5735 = 0.96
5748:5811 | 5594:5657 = 0.98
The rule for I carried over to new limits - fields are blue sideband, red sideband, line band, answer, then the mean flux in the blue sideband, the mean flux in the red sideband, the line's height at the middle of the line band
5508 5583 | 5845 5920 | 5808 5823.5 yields -0.5 AA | 12.5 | 11.7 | 11.9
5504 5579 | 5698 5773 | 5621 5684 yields 0.8 AA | 12.5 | 12.2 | 12.3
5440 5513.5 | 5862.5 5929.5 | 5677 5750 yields -1.1 AA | 12.5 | 11.7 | 12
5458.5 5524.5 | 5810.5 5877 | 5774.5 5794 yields 0.2 AA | 12.4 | 11.9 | 12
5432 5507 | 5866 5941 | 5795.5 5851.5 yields -1.2 AA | 12.4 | 11.7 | 11.8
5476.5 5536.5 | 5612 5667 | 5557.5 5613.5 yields -1.0 AA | 12.4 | 12.2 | 12.3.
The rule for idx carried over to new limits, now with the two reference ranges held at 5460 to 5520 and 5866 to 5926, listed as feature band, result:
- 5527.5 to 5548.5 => -0.2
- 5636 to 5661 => -0.5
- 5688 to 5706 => -0.7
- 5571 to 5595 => -0.8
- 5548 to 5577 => -0.8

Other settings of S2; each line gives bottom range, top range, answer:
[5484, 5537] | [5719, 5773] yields 1.07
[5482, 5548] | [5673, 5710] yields 1.05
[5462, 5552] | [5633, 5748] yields 1.05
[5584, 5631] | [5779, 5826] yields 1.06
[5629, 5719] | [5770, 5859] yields 1.03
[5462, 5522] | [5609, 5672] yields 1.04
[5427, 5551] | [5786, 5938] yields 1.09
